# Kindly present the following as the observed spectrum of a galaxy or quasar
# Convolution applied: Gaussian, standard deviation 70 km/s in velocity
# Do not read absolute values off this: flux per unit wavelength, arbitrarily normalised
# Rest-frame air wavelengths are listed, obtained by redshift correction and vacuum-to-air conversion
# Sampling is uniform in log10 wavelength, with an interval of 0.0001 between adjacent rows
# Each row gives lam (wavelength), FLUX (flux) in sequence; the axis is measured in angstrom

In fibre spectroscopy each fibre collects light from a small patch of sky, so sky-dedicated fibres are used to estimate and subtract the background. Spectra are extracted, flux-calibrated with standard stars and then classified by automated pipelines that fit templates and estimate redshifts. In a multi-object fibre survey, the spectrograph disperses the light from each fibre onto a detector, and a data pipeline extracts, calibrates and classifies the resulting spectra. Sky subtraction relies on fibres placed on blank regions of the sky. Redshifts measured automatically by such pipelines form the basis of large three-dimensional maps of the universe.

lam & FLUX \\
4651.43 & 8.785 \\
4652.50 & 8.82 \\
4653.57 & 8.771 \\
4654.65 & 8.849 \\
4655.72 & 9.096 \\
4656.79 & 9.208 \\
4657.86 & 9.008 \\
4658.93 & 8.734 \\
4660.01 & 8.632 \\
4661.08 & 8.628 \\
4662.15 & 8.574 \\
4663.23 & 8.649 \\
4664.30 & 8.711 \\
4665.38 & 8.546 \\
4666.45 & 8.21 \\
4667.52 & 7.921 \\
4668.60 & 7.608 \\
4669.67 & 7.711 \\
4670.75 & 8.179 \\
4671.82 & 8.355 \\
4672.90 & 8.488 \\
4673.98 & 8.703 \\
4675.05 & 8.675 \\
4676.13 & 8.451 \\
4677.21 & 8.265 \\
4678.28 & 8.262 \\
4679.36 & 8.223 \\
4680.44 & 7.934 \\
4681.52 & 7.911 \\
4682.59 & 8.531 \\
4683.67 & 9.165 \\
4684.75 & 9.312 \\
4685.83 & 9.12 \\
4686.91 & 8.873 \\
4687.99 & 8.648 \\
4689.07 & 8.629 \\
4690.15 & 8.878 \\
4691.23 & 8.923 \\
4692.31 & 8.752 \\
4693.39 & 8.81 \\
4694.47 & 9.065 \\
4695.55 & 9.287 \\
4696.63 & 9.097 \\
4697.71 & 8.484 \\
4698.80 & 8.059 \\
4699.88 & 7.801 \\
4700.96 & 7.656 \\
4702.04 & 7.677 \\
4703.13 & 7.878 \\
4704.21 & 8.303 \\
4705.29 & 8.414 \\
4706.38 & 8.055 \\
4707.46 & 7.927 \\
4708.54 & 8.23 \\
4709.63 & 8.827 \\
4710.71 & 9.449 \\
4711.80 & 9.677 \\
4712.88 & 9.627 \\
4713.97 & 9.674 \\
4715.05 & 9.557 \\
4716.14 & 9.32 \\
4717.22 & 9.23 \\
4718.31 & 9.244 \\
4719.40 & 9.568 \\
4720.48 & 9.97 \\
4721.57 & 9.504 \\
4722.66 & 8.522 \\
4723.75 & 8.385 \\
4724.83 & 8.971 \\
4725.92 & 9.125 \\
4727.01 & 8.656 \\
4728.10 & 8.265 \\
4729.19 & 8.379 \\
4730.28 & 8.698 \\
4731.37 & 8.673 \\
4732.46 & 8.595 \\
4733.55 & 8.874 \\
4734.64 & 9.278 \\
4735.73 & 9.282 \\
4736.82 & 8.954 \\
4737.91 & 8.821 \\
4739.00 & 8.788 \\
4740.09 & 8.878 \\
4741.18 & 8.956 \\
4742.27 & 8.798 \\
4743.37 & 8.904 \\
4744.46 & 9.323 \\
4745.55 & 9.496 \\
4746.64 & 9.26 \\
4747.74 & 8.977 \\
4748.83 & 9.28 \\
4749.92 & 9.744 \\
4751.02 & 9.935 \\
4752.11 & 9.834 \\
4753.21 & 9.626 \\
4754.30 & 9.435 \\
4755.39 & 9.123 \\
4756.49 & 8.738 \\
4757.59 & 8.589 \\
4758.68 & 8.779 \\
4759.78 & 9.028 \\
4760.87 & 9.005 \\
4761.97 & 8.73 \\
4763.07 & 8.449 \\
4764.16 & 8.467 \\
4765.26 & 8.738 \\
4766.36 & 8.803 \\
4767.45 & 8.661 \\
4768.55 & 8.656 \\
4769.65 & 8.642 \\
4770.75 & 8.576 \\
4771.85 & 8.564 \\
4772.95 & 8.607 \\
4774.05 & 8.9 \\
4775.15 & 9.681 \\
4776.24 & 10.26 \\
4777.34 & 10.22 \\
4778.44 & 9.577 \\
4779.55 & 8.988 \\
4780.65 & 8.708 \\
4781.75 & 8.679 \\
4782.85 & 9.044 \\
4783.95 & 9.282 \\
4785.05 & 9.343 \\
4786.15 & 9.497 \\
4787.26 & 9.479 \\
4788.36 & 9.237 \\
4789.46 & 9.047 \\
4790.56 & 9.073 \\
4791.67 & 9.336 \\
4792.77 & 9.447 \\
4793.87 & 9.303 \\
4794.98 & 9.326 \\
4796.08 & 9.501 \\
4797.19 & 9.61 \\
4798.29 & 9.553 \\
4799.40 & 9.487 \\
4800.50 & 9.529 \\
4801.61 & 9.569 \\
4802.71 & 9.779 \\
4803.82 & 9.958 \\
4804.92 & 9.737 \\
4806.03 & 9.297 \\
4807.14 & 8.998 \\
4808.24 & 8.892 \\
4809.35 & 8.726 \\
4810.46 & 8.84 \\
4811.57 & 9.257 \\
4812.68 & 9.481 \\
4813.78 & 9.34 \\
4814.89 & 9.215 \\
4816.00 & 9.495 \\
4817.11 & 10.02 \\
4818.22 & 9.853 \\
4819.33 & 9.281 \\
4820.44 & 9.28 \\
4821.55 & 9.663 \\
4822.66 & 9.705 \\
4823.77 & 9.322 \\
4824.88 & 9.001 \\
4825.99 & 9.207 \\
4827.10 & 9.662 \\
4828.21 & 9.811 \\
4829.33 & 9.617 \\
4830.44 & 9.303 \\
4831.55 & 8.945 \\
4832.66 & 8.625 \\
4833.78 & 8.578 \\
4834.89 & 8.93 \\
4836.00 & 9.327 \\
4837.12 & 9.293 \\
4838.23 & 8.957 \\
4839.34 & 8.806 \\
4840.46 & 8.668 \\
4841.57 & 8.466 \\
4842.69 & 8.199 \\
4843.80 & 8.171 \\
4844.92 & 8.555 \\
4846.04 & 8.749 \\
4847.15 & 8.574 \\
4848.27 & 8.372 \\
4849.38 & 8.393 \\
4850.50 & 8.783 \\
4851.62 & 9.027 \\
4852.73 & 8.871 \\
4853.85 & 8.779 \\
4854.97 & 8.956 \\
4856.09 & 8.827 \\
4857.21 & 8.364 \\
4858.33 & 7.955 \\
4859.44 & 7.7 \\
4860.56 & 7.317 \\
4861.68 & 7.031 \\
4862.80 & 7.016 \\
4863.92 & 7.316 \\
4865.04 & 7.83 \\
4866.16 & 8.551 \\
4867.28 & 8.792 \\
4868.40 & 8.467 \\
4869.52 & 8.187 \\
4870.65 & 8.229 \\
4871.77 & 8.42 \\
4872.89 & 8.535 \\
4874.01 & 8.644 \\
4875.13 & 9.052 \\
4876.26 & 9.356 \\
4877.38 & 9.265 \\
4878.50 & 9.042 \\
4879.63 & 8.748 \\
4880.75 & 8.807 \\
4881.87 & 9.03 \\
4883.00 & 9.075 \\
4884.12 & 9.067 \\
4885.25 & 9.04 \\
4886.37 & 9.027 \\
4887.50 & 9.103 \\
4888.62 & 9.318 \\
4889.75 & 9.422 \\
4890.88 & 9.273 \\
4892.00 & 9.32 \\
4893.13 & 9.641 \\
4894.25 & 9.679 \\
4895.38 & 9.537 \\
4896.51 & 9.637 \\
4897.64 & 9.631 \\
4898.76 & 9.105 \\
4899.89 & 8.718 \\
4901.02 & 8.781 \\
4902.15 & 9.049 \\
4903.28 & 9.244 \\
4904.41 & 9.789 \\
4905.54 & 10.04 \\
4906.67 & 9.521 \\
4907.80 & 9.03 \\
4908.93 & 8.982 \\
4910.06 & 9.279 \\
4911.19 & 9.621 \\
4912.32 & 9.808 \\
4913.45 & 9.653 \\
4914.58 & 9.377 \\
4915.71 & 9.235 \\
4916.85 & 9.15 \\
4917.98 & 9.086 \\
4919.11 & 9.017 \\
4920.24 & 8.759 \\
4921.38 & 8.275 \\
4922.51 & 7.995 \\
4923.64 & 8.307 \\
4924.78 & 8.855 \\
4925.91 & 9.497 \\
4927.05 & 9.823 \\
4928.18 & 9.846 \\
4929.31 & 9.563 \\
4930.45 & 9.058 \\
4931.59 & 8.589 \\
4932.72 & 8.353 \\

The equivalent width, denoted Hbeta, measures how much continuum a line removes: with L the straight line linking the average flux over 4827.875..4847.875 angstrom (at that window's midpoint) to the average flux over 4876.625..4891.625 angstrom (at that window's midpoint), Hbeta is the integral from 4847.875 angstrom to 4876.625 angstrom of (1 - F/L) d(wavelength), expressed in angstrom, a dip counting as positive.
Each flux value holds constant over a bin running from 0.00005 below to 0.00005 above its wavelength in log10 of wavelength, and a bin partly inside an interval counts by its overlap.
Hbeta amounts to 2.1 angstrom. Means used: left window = 8.85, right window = 9.1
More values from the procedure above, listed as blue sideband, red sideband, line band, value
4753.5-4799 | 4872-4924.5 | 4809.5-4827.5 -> -0.6 angstrom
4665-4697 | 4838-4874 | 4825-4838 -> -1.3 angstrom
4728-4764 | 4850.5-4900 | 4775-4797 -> -1.0 angstrom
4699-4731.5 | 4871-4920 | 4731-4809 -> -2.2 angstrom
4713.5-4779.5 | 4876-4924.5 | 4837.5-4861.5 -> 1.7 angstrom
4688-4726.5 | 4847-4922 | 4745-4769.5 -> -0.6 angstrom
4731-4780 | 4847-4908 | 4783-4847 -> -2.1 angstrom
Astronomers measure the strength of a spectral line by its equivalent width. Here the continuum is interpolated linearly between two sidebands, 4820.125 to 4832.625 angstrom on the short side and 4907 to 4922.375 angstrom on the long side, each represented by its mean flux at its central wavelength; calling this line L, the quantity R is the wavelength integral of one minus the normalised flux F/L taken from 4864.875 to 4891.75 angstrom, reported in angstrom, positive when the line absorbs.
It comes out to 1.10 angstrom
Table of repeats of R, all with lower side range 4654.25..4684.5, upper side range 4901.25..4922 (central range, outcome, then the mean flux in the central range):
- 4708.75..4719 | -0.88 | 9.36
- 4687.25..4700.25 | -0.24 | 8.72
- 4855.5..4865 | 1.46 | 7.7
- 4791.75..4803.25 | -0.79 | 9.51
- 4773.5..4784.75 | -0.64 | 9.34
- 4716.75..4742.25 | -0.77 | 8.94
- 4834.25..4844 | 0.27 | 8.78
